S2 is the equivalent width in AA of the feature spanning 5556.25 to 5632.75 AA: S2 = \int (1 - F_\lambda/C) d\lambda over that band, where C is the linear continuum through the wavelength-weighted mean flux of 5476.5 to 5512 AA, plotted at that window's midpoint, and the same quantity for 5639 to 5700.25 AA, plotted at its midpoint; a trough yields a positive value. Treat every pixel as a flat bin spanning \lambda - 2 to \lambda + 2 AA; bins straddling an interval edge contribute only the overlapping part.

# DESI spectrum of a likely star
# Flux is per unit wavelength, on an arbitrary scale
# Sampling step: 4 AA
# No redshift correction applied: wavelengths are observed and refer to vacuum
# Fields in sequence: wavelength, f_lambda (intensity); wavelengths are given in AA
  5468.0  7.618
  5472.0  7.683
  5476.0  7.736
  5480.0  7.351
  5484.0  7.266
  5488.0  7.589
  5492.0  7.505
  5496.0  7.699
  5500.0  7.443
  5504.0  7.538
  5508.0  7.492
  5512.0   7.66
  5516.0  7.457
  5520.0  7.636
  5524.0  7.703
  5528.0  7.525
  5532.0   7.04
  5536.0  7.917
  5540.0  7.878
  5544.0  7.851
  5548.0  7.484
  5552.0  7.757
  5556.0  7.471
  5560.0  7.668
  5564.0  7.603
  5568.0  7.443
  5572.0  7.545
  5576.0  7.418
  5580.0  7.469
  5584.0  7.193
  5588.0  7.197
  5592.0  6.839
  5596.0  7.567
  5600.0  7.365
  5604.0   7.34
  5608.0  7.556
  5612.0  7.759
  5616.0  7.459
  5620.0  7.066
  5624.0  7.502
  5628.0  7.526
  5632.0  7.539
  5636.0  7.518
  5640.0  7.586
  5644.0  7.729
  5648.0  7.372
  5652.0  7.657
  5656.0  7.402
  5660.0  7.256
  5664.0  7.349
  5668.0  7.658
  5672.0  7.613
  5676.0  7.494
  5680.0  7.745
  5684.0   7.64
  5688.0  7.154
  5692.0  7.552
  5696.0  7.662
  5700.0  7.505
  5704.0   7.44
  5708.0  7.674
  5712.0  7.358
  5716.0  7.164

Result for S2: 0.9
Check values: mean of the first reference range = 7.51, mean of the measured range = 7.42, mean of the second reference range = 7.52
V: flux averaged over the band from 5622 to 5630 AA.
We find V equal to 7.51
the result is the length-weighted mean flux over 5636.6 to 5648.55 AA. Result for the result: 7.58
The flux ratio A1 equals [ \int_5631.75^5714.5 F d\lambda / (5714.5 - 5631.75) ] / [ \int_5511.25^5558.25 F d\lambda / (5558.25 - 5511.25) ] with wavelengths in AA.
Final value 1.0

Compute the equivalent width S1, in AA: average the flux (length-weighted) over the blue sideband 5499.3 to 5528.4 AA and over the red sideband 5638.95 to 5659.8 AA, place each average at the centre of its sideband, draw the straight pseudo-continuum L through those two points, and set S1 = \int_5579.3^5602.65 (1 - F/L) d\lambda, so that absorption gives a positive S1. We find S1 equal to 0.9 AA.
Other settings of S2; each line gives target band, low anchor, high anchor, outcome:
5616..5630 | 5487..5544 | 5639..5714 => 0.30 AA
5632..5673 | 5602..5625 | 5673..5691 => -0.15 AA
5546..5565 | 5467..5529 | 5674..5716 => -0.14 AA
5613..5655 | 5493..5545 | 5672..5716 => 0.22 AA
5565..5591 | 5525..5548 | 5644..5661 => 0.71 AA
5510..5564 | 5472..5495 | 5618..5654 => -0.78 AA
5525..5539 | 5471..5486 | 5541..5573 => 0.07 AA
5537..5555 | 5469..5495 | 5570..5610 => -0.76 AA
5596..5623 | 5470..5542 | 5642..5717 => 0.31 AA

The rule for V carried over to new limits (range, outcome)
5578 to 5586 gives 7.33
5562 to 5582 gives 7.5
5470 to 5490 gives 7.53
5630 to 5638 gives 7.53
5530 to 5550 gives 7.63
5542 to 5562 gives 7.65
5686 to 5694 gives 7.35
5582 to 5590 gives 7.2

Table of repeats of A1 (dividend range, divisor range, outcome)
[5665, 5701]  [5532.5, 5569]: 0.99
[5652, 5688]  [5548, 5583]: 1.00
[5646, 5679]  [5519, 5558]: 0.98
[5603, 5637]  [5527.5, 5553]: 0.98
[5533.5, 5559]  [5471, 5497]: 1.02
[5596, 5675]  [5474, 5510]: 1.00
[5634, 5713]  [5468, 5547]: 0.99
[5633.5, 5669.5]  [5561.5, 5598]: 1.02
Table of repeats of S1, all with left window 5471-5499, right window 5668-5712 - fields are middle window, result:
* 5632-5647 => -0.1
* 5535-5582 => -0.5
